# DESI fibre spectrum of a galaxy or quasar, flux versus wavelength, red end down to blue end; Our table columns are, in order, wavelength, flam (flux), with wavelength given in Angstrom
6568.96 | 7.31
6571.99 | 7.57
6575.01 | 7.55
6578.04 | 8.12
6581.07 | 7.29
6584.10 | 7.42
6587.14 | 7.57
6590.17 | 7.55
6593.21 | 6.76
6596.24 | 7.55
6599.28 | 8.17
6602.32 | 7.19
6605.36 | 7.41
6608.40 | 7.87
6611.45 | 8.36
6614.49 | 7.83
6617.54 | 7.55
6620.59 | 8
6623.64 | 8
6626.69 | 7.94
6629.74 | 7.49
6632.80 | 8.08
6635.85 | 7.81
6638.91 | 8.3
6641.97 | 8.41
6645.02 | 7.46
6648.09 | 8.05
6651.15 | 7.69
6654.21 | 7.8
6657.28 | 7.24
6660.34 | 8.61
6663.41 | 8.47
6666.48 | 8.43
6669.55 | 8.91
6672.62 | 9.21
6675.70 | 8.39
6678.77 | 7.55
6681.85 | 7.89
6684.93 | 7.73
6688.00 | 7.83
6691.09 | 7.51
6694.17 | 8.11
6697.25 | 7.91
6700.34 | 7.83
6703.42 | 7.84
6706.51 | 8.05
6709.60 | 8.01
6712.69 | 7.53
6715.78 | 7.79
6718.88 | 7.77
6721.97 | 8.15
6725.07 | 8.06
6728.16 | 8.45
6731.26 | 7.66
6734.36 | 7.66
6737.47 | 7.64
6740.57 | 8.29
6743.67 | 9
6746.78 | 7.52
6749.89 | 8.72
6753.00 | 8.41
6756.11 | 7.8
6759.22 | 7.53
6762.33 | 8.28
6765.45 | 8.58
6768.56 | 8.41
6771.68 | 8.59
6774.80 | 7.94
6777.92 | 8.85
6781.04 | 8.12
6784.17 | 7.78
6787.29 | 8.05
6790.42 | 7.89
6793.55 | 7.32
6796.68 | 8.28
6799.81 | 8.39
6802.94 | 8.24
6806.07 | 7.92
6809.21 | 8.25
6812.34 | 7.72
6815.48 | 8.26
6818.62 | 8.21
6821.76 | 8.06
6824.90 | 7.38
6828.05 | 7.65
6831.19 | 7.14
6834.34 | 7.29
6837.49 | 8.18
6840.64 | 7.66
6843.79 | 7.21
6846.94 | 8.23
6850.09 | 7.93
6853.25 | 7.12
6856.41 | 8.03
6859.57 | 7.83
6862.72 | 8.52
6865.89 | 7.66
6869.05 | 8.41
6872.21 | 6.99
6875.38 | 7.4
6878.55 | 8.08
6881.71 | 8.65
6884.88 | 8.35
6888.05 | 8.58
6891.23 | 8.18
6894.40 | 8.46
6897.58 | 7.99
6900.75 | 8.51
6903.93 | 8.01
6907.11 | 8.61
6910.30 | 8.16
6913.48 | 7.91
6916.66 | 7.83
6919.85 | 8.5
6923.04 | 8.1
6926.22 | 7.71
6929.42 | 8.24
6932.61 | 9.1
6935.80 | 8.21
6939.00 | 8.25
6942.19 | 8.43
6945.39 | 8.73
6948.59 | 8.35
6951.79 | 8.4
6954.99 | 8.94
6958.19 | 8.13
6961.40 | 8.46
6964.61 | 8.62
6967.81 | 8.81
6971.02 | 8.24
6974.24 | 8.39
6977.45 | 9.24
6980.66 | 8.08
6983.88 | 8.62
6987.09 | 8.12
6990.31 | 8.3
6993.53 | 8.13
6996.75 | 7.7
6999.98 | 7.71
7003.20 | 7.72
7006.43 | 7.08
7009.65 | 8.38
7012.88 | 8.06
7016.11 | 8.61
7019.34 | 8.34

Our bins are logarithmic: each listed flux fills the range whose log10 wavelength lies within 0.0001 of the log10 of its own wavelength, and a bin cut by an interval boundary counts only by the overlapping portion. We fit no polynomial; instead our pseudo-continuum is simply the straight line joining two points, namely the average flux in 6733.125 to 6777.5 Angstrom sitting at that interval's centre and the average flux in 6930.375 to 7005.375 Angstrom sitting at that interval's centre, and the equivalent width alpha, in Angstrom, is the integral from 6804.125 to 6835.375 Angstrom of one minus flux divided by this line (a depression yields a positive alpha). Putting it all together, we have 1.7 Angstrom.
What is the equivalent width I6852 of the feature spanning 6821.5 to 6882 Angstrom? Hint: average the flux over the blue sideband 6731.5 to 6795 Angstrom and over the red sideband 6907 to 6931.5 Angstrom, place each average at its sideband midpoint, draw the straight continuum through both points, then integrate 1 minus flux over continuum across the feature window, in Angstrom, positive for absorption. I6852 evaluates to 2.8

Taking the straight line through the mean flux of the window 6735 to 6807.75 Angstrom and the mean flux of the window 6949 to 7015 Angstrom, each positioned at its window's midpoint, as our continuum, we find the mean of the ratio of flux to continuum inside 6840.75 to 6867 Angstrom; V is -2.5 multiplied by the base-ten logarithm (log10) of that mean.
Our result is 0.05 mag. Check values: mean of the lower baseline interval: 8.15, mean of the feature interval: 7.81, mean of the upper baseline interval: 8.26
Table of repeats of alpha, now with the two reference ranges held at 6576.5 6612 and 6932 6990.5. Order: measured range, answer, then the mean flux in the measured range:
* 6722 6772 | -1.2 Angstrom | 8.15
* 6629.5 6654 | -0.7 Angstrom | 7.93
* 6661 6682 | -1.8 Angstrom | 8.45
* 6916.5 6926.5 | 0.3 Angstrom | 8.11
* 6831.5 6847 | 1.1 Angstrom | 7.62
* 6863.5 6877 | 1.0 Angstrom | 7.66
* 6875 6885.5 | 0.1 Angstrom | 8.19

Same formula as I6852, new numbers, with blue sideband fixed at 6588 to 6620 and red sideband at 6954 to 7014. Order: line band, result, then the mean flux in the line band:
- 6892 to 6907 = -0.3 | 8.28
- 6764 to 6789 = -1.2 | 8.29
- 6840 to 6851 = 0.4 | 7.76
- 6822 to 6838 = 0.9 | 7.53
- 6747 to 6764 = -0.5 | 8.1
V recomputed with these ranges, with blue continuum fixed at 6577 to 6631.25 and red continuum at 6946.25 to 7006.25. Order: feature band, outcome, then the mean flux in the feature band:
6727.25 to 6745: -0.03 mag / 8.09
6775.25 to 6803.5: -0.01 mag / 8.09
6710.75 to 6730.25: -0.01 mag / 7.95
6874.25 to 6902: -0.01 mag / 8.26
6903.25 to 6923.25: 0.00 mag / 8.17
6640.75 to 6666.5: -0.03 mag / 7.99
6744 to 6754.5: -0.05 mag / 8.3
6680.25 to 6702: 0.00 mag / 7.83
